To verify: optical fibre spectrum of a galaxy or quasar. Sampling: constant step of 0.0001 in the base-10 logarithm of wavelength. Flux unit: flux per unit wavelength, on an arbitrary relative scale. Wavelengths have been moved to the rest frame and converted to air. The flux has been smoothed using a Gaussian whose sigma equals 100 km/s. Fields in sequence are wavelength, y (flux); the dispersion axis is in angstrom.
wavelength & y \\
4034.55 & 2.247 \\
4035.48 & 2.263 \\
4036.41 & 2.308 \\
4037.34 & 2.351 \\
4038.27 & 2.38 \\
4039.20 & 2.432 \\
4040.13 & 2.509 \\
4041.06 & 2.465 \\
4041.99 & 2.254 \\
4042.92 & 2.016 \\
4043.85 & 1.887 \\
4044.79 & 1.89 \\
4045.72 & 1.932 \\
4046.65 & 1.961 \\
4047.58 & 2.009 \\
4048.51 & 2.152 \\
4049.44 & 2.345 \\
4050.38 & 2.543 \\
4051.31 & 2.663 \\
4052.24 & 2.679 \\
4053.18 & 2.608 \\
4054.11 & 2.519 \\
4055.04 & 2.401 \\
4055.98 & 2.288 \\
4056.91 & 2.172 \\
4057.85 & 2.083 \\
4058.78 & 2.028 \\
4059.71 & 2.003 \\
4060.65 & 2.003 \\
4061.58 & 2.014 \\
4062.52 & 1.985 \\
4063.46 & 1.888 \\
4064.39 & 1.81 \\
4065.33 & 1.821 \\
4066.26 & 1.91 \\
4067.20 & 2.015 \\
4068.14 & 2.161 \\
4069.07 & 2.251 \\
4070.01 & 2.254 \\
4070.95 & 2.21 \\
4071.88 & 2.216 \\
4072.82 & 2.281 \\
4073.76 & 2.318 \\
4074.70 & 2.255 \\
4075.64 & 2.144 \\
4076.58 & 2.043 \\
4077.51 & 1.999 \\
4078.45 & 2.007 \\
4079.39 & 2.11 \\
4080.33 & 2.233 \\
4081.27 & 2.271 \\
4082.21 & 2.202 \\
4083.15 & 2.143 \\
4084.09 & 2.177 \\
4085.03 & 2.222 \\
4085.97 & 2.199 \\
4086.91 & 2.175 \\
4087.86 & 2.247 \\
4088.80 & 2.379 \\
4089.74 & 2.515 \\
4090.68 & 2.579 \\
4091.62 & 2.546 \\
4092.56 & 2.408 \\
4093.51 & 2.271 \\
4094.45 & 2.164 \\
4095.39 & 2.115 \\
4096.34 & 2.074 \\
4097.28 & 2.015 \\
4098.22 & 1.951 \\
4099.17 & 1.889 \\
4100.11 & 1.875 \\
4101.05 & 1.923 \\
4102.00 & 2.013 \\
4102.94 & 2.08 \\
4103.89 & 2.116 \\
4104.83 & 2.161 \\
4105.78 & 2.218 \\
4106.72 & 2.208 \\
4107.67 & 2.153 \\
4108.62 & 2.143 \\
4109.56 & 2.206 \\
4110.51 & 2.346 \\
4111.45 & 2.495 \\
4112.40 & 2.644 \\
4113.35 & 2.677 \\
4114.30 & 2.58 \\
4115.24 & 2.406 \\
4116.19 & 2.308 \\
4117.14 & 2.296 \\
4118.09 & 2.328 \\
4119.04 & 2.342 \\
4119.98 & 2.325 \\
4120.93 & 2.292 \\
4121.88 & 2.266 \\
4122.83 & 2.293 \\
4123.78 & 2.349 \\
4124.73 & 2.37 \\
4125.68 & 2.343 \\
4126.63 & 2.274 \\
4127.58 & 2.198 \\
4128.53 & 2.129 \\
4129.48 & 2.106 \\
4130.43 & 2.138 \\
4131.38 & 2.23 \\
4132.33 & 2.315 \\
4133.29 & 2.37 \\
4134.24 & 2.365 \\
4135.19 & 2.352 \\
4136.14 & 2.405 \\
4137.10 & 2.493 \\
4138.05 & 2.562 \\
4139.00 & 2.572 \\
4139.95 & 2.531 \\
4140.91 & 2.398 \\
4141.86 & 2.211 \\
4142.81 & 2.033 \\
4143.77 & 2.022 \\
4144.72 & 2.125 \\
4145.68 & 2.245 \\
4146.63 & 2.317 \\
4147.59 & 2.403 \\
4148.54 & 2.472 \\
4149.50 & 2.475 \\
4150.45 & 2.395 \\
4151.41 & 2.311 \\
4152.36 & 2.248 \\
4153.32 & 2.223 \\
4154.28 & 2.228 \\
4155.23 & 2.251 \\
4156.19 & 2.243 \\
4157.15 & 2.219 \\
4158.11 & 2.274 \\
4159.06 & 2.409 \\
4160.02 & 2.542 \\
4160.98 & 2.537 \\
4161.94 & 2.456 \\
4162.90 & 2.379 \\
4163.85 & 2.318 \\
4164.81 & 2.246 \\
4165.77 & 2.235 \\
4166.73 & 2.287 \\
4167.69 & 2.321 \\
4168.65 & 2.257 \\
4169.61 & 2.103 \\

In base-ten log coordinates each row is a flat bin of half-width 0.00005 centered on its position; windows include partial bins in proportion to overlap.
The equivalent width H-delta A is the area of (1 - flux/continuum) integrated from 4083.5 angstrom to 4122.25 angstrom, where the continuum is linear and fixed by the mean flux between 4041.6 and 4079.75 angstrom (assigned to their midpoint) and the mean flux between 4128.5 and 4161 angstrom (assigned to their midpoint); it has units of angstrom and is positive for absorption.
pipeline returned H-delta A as -0.3 angstrom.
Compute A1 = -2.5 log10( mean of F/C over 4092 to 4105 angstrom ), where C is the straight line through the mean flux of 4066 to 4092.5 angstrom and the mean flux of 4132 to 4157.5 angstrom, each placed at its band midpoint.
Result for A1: 0.09 mag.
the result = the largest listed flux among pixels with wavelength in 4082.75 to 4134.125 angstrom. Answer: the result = 2.677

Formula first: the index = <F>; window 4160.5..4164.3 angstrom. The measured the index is 2.43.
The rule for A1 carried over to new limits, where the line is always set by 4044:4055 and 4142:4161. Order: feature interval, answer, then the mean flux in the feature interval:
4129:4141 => -0.037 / 2.37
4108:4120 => -0.047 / 2.39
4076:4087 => 0.070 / 2.15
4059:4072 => 0.129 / 2.03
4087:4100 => 0.030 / 2.23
